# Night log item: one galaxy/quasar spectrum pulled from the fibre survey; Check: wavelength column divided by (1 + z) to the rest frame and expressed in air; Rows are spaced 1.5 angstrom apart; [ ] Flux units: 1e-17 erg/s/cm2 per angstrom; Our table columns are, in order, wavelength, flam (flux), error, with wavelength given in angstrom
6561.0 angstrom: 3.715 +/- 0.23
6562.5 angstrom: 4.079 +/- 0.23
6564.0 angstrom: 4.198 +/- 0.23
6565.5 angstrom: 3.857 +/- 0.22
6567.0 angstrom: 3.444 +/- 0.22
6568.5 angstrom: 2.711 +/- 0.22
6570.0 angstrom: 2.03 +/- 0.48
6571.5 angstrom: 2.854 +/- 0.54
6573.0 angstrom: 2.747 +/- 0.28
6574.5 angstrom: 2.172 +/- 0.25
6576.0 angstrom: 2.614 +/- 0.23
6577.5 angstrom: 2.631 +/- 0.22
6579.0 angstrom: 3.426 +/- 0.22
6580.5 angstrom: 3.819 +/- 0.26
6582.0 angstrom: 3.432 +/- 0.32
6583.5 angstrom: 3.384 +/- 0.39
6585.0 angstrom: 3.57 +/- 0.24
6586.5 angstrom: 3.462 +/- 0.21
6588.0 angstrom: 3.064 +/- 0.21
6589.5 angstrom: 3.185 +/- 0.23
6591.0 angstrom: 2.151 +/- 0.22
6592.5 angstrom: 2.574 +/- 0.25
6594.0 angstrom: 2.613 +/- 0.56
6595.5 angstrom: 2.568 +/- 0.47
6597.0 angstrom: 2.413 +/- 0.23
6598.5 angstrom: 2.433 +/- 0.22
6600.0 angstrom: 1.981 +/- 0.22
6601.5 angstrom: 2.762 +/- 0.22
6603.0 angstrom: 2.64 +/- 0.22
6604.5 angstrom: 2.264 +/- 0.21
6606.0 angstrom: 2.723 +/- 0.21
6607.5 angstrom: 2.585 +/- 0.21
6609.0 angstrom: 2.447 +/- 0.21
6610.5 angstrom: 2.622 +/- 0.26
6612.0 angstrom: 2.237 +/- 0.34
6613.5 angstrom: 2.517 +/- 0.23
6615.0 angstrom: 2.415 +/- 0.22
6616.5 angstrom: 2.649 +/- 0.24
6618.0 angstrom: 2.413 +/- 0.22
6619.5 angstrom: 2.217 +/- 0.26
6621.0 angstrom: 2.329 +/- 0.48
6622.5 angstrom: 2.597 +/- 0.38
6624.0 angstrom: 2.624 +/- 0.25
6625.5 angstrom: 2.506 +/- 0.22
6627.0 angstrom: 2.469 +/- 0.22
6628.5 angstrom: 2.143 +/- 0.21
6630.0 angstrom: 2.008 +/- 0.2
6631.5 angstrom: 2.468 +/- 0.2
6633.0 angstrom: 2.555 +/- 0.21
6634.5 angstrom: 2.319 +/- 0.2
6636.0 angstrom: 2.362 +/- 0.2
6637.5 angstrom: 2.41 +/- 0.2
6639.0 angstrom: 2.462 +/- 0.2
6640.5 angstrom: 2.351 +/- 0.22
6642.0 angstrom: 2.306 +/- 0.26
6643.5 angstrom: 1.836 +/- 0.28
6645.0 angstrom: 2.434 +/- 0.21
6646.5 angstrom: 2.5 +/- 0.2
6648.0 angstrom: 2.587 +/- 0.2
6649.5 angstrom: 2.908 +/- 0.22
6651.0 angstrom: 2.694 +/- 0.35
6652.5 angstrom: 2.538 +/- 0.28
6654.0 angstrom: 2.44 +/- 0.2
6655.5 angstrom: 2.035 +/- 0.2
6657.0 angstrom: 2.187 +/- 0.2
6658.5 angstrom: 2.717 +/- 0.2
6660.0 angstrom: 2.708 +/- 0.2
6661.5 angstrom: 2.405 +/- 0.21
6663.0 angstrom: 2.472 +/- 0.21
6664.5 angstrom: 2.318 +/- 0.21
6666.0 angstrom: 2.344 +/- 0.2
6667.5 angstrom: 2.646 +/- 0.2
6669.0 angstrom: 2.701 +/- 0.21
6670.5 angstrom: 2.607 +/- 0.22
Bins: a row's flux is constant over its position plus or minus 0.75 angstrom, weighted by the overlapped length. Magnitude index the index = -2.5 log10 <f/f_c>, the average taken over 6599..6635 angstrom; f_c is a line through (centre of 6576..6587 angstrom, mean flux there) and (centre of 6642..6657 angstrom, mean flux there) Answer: 0.17 mag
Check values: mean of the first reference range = 3.33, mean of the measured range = 2.44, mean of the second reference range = 2.42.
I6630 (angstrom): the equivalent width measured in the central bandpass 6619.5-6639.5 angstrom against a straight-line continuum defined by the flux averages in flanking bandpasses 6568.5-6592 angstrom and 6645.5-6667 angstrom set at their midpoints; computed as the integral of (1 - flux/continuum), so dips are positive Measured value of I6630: 1.9 angstrom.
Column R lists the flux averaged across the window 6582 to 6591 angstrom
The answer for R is 3.24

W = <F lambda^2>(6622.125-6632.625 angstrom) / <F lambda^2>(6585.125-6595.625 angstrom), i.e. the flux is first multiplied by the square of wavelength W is 0.8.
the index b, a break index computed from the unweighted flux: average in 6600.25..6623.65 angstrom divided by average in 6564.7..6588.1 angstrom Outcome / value 0.8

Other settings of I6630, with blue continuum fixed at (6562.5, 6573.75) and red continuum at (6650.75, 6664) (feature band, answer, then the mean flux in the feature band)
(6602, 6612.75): 1.3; 2.51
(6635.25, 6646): 1.2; 2.31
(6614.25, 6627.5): 1.4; 2.47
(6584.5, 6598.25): 0.8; 2.82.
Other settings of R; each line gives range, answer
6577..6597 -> 3.05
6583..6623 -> 2.62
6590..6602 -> 2.45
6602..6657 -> 2.43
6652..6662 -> 2.43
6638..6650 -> 2.41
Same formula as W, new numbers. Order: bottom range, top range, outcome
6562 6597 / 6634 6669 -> 0.82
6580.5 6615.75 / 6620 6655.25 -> 0.90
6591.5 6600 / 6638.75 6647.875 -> 0.96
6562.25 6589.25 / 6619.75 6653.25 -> 0.78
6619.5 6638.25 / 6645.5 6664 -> 1.06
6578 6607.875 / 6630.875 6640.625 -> 0.86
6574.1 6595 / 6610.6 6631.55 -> 0.81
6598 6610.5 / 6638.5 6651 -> 0.99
